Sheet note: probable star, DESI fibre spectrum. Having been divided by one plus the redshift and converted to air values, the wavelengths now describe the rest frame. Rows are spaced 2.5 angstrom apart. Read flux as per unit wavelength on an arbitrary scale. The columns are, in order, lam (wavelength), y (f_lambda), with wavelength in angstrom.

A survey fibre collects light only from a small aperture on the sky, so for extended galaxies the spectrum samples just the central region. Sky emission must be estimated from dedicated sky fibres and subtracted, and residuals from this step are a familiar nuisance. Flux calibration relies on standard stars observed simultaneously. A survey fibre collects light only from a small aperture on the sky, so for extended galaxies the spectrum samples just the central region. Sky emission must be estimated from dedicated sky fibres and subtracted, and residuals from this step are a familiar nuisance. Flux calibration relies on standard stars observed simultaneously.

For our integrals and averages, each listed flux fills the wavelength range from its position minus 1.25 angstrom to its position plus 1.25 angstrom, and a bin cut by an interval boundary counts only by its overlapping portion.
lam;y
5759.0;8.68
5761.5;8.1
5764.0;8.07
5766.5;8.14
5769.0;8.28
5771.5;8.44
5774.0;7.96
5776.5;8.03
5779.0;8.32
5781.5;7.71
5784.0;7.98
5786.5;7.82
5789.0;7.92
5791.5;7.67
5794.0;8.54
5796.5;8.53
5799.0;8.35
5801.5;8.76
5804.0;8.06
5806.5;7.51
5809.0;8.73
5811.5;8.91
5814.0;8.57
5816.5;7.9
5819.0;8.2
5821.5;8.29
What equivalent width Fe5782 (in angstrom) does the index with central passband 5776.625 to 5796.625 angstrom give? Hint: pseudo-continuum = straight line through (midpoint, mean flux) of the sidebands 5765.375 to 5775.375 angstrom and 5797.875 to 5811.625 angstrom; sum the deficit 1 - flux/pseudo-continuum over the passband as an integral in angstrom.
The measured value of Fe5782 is 0.6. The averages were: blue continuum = 8.2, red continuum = 8.34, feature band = 8.03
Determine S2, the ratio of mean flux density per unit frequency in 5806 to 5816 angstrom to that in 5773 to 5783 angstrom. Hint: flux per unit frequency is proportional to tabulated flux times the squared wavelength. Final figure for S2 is 1.1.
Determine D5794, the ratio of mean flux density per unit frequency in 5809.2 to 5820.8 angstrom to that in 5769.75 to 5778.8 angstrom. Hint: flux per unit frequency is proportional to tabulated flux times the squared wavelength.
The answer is 1.05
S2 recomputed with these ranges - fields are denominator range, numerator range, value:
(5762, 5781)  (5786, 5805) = 1.02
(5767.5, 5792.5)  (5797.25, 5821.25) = 1.05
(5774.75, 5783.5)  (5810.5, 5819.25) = 1.06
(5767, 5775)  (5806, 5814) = 1.05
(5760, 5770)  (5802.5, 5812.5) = 1.03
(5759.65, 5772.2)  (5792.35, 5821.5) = 1.03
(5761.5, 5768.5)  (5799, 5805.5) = 1.04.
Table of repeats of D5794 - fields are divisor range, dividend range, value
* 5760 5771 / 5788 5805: 1.02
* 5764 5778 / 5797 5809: 1.02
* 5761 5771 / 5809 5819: 1.05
